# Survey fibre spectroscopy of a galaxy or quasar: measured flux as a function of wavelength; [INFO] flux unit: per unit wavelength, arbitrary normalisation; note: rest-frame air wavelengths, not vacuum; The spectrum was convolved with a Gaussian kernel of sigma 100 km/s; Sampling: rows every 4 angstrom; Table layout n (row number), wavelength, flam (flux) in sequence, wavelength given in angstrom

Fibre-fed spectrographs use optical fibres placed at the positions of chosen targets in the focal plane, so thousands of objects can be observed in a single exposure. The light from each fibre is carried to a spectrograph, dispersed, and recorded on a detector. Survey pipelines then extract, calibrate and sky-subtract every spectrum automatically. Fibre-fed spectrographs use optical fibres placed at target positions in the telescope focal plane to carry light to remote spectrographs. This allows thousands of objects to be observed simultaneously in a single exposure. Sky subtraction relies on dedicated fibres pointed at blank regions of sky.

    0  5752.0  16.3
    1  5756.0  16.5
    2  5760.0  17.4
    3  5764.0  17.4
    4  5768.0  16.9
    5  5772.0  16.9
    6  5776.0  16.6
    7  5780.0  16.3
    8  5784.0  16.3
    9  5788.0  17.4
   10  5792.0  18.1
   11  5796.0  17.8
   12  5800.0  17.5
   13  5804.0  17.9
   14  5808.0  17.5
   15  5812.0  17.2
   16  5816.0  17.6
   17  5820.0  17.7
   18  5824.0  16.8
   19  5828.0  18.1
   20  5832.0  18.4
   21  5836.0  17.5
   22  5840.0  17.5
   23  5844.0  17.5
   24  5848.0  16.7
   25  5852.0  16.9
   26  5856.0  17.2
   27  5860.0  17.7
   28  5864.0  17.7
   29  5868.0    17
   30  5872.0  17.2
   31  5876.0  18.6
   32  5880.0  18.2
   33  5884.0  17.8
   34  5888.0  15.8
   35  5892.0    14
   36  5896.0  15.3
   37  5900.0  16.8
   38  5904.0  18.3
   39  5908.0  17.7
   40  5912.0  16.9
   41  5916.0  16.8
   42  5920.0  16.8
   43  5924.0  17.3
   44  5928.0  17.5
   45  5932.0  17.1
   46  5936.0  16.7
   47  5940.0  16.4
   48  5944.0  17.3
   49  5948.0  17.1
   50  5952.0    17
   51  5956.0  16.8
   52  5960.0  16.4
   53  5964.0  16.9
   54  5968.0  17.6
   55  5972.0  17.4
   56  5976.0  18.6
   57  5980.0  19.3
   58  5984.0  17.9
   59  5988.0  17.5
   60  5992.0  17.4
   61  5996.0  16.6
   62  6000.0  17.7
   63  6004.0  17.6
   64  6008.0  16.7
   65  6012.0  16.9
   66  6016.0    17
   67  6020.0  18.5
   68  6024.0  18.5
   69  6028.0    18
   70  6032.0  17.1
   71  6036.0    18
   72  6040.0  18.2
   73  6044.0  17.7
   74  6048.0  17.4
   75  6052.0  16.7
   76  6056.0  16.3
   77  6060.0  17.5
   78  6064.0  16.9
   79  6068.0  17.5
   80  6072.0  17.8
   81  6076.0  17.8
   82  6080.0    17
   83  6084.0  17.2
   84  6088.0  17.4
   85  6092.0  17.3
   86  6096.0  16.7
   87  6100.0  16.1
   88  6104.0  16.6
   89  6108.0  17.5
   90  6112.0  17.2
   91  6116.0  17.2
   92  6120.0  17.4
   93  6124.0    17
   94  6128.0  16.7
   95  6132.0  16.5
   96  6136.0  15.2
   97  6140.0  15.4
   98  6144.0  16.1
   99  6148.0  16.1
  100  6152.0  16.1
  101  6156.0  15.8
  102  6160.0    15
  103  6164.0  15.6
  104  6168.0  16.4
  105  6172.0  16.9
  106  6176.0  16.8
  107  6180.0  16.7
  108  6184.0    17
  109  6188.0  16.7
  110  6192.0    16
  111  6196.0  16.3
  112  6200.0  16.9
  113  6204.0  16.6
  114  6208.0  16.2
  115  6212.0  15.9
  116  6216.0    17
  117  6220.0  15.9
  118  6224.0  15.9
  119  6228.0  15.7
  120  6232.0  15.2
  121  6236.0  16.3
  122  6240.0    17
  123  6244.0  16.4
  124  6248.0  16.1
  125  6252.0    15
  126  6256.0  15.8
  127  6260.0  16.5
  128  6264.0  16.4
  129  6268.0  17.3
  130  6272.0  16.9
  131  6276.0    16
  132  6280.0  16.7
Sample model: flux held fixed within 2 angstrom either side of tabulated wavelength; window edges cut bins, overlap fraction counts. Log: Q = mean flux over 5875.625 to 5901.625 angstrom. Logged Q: 16.5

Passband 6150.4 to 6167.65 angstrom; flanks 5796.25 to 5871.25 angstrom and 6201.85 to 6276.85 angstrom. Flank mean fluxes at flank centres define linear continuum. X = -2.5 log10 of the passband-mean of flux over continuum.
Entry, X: 0.05 mag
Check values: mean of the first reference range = 17.5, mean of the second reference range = 16.2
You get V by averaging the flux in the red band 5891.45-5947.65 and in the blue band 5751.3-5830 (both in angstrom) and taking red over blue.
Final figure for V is 0.98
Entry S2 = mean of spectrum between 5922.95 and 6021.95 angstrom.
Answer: 17.3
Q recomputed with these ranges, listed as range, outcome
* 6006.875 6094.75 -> 17.4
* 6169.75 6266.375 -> 16.3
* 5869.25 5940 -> 17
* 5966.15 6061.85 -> 17.6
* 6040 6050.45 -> 17.6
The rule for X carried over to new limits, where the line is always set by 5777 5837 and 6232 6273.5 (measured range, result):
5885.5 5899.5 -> 0.128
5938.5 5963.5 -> 0.015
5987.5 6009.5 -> -0.018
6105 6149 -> 0.003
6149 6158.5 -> 0.043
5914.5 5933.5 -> 0.003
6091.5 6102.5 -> 0.006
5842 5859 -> 0.015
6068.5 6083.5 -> -0.046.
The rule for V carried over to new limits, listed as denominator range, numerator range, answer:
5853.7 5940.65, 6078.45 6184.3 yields 0.97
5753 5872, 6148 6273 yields 0.94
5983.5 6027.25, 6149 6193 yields 0.93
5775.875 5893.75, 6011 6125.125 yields 1.00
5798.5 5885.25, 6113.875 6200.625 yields 0.93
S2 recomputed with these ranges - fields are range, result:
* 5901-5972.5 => 17.1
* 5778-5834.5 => 17.5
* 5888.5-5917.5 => 16.5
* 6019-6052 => 17.8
